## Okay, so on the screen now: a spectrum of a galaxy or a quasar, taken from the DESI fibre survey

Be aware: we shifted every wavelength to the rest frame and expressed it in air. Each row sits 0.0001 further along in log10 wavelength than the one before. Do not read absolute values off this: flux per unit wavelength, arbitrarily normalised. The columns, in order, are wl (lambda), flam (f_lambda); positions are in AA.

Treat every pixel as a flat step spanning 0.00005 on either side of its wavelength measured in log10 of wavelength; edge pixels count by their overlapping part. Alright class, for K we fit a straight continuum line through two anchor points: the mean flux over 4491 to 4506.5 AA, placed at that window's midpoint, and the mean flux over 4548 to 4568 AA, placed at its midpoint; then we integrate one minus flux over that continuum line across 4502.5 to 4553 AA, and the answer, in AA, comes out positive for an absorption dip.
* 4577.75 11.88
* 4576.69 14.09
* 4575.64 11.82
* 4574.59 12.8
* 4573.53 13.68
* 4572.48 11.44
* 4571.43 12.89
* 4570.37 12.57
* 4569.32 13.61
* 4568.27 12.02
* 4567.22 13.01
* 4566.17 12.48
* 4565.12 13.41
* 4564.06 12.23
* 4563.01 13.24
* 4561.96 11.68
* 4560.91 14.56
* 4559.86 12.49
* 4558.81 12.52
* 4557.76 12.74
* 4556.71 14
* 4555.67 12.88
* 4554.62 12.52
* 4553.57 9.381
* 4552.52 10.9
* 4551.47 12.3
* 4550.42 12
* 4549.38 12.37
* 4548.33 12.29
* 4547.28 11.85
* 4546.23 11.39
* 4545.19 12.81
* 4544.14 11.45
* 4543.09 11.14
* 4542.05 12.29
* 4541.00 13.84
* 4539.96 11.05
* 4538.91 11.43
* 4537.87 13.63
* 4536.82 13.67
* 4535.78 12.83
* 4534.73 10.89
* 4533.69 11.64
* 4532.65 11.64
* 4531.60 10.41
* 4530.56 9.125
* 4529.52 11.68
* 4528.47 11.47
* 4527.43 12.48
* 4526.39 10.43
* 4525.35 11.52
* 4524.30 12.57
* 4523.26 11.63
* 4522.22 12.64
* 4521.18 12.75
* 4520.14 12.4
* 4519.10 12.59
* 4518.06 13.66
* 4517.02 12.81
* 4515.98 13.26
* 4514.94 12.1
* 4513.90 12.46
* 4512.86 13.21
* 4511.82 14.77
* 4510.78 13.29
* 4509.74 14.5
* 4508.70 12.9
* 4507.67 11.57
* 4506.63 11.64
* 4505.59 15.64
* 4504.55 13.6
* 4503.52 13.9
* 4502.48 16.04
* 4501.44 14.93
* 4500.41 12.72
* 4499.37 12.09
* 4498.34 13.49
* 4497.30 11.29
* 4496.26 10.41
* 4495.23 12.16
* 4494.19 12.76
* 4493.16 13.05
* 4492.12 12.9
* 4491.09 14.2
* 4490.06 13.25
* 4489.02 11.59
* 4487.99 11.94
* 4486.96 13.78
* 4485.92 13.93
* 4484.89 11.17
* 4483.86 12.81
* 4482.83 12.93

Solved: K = 1.9 AA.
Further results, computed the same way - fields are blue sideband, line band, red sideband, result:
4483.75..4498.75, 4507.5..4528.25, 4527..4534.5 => -1.8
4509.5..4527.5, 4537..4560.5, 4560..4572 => 1.1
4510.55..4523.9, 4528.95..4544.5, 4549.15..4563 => 1.0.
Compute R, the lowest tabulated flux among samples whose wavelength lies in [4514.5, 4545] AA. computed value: 9.125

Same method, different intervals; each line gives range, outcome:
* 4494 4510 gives 10.41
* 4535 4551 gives 11.05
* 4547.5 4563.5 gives 9.381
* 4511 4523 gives 12.1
